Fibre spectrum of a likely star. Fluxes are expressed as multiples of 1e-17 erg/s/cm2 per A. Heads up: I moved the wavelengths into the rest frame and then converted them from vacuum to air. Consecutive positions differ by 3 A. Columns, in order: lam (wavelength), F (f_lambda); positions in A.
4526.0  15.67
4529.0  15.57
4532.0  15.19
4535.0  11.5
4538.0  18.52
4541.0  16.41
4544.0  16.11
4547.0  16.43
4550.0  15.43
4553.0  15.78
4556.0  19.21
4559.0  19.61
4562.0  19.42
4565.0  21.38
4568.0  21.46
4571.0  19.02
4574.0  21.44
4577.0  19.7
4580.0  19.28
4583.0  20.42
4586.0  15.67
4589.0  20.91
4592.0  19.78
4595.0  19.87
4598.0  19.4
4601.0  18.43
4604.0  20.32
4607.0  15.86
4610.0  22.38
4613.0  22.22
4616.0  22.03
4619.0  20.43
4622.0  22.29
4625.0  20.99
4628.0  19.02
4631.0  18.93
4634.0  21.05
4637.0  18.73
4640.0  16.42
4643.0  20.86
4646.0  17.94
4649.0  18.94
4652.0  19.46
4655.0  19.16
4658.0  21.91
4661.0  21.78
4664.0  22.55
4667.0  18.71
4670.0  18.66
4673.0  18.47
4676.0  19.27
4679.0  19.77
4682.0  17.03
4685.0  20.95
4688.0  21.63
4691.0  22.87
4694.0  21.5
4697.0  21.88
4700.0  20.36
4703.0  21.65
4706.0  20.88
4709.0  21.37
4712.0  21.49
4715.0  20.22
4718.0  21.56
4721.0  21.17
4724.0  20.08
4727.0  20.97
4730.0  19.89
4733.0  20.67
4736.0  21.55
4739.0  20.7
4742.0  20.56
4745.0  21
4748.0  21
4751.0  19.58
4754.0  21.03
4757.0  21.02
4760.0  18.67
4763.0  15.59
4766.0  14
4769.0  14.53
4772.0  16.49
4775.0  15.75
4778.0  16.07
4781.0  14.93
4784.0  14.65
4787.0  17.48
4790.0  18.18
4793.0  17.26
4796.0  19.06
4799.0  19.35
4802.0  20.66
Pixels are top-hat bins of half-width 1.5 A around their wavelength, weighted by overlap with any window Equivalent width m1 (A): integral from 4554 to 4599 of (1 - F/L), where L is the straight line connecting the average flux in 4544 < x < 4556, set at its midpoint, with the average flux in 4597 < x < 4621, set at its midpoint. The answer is -4.3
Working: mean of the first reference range 16.3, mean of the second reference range 20.2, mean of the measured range 19.7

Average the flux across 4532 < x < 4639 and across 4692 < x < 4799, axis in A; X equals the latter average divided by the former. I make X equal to 1.0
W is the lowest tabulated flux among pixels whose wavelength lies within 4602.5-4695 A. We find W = 15.86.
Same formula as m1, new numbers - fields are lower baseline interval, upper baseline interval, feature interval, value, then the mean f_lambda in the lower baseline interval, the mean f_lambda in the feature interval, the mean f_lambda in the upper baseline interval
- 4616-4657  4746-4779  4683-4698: -2.2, 19.7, 21.6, 17.7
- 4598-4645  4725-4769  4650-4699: -1.4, 20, 20.3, 19.6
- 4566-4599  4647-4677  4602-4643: -0.5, 19.8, 20.1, 19.9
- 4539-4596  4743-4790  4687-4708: -4.2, 18.8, 21.5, 17.5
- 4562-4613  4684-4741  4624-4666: 1.2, 19.8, 19.8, 21.1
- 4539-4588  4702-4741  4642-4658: 0.3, 18.6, 19.5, 20.9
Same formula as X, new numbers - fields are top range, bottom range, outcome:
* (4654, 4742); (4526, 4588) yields 1.16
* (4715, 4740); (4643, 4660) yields 1.06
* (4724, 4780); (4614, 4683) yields 0.95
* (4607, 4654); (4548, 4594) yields 1.04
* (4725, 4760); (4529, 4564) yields 1.23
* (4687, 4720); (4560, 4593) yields 1.08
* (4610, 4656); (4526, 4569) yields 1.16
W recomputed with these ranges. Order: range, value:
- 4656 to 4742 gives 17.03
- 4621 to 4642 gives 16.42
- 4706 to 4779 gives 14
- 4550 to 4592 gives 15.43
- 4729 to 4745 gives 19.89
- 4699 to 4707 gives 20.36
